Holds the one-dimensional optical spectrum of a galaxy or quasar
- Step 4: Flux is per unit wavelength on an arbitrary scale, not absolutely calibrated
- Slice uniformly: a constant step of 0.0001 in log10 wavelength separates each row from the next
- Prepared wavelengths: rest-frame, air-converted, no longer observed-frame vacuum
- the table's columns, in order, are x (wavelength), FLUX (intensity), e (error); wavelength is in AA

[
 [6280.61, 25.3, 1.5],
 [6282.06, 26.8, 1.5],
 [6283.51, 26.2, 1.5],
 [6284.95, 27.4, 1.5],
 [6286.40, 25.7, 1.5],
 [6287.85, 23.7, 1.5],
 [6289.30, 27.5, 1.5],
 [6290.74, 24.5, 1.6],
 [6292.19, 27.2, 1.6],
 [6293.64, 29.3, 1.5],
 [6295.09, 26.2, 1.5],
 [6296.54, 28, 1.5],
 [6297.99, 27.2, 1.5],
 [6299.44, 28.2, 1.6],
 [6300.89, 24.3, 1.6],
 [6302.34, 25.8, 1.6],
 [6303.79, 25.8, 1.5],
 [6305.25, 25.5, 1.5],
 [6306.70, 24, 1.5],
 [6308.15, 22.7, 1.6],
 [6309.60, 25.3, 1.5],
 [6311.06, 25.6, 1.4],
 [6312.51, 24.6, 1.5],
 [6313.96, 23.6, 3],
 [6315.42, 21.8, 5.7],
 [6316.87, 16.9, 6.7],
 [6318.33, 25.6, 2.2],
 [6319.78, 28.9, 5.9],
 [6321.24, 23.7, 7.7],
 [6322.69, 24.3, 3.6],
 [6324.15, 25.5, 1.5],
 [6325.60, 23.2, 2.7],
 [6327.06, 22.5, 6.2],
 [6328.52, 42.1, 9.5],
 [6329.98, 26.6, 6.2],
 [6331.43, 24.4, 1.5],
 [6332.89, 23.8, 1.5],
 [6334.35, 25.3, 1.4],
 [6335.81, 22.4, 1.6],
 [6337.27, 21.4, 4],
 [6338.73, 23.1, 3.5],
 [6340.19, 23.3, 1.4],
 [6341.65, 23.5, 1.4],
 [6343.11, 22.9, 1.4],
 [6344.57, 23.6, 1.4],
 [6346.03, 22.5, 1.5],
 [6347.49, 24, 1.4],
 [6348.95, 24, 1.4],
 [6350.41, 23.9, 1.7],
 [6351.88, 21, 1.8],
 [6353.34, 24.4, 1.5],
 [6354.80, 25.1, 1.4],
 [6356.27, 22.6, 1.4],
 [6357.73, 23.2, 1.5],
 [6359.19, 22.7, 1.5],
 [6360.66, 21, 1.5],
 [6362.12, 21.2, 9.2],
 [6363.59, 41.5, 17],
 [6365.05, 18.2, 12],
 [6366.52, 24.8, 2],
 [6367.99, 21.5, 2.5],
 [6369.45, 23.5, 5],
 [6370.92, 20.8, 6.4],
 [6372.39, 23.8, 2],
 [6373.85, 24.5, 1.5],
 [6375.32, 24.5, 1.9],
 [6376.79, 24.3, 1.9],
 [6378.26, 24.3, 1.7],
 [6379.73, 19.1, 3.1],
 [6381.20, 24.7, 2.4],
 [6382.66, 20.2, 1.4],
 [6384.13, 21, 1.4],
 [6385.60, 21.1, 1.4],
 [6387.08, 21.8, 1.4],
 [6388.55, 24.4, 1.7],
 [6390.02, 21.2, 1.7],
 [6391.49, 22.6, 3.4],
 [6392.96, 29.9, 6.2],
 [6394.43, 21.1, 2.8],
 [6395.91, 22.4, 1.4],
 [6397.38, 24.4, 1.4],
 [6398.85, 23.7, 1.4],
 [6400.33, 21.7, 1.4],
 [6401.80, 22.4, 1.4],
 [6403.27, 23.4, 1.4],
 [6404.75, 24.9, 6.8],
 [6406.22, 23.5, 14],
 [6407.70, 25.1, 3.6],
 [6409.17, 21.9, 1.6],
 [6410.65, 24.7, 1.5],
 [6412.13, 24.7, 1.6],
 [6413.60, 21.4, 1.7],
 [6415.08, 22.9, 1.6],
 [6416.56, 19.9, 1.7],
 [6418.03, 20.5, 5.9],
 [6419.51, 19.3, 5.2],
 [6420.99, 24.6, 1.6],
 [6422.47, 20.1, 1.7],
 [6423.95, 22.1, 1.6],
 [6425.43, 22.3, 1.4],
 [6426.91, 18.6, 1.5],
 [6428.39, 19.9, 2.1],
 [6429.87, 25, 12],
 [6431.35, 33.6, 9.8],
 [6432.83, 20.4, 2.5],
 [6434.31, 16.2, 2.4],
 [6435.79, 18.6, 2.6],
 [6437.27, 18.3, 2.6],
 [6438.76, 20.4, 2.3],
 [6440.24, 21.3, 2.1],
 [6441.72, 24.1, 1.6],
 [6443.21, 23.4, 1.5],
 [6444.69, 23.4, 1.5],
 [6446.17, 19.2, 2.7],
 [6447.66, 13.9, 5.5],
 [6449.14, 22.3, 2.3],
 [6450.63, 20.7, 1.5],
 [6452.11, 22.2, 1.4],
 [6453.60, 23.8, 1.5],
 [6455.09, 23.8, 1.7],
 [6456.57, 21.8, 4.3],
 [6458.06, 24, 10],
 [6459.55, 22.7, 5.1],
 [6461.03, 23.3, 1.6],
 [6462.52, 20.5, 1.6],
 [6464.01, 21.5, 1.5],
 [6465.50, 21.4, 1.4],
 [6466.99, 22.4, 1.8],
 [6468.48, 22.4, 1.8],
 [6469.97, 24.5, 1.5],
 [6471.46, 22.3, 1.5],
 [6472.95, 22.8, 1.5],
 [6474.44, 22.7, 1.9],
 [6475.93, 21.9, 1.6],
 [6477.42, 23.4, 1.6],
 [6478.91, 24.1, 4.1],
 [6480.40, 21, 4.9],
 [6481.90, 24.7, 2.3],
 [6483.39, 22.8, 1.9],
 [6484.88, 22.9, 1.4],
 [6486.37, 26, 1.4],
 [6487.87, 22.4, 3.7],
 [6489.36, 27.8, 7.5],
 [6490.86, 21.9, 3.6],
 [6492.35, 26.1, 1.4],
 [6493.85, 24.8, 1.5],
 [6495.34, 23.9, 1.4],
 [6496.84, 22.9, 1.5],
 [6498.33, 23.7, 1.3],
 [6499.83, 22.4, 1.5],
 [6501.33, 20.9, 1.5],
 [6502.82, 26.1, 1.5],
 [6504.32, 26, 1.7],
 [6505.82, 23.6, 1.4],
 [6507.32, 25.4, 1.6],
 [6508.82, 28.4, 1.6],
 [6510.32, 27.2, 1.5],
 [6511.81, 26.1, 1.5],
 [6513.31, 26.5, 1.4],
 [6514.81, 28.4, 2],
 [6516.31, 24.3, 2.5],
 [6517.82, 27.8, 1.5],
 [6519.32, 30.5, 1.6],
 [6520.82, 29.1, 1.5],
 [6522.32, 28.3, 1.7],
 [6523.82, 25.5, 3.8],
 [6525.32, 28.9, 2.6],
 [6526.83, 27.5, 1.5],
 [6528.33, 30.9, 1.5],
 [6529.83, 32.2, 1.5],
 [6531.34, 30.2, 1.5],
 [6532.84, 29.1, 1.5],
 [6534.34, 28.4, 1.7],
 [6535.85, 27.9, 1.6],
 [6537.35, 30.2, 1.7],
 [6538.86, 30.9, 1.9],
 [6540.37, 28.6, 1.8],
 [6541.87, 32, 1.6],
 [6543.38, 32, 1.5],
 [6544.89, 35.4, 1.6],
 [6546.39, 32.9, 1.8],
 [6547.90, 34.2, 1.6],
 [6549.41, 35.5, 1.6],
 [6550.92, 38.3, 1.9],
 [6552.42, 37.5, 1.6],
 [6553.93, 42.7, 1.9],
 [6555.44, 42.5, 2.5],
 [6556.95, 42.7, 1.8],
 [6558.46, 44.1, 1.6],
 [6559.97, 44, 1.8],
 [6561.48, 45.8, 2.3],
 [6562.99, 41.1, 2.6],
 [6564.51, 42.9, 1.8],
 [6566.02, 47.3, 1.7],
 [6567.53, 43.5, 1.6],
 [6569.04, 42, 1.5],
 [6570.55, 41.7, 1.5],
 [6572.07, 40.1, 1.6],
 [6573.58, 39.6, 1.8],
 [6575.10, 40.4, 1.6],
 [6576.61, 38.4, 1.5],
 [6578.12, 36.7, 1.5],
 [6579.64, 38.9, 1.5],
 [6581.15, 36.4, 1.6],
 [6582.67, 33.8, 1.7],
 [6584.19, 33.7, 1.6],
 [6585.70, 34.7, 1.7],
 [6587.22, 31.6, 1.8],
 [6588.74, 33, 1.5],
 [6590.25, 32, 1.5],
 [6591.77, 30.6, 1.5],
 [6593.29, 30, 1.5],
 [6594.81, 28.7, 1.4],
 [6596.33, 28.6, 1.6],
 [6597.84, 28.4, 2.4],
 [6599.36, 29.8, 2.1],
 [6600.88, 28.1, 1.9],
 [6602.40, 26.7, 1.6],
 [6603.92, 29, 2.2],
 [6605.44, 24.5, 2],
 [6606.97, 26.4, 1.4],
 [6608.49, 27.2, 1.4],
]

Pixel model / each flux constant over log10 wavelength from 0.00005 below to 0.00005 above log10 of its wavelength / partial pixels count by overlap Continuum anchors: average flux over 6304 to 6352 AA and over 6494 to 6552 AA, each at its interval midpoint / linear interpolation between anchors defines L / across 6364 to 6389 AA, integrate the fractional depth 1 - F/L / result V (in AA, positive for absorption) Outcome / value 2.61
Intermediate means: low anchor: 24.3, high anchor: 28.5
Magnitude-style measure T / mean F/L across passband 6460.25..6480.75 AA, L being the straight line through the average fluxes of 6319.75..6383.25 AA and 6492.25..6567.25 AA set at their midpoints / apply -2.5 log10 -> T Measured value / 0.28 mag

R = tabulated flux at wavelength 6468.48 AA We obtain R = 22.4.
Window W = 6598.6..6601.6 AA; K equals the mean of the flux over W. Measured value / 29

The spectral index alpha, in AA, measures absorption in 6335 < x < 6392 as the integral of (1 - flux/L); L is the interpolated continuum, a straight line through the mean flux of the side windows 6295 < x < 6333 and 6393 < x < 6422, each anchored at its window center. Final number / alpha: 2.2 AA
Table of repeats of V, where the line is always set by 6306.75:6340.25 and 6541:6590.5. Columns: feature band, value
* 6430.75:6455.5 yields 7.9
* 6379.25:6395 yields 3.2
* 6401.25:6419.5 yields 4.2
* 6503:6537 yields 7.6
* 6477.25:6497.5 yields 6.0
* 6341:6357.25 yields 1.7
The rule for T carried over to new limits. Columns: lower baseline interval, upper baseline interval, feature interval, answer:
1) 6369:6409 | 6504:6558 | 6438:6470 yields 0.21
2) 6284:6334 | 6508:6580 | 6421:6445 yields 0.36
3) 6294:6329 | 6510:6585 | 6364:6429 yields 0.26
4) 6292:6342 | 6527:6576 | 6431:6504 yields 0.40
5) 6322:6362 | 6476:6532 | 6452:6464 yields 0.12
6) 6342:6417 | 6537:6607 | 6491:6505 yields 0.27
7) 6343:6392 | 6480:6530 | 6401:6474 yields 0.11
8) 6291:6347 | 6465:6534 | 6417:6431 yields 0.16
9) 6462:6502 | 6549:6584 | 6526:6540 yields 0.14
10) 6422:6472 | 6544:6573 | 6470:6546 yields 0.21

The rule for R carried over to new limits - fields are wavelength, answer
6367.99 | 21.5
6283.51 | 26.2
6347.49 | 24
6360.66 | 21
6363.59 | 41.5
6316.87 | 16.9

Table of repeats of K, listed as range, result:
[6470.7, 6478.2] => 22.6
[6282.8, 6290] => 26.1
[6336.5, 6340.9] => 22.6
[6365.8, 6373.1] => 22.9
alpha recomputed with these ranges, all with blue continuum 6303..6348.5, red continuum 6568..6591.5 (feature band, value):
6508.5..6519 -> 2.0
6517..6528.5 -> 1.9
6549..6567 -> -3.2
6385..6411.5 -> 4.4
